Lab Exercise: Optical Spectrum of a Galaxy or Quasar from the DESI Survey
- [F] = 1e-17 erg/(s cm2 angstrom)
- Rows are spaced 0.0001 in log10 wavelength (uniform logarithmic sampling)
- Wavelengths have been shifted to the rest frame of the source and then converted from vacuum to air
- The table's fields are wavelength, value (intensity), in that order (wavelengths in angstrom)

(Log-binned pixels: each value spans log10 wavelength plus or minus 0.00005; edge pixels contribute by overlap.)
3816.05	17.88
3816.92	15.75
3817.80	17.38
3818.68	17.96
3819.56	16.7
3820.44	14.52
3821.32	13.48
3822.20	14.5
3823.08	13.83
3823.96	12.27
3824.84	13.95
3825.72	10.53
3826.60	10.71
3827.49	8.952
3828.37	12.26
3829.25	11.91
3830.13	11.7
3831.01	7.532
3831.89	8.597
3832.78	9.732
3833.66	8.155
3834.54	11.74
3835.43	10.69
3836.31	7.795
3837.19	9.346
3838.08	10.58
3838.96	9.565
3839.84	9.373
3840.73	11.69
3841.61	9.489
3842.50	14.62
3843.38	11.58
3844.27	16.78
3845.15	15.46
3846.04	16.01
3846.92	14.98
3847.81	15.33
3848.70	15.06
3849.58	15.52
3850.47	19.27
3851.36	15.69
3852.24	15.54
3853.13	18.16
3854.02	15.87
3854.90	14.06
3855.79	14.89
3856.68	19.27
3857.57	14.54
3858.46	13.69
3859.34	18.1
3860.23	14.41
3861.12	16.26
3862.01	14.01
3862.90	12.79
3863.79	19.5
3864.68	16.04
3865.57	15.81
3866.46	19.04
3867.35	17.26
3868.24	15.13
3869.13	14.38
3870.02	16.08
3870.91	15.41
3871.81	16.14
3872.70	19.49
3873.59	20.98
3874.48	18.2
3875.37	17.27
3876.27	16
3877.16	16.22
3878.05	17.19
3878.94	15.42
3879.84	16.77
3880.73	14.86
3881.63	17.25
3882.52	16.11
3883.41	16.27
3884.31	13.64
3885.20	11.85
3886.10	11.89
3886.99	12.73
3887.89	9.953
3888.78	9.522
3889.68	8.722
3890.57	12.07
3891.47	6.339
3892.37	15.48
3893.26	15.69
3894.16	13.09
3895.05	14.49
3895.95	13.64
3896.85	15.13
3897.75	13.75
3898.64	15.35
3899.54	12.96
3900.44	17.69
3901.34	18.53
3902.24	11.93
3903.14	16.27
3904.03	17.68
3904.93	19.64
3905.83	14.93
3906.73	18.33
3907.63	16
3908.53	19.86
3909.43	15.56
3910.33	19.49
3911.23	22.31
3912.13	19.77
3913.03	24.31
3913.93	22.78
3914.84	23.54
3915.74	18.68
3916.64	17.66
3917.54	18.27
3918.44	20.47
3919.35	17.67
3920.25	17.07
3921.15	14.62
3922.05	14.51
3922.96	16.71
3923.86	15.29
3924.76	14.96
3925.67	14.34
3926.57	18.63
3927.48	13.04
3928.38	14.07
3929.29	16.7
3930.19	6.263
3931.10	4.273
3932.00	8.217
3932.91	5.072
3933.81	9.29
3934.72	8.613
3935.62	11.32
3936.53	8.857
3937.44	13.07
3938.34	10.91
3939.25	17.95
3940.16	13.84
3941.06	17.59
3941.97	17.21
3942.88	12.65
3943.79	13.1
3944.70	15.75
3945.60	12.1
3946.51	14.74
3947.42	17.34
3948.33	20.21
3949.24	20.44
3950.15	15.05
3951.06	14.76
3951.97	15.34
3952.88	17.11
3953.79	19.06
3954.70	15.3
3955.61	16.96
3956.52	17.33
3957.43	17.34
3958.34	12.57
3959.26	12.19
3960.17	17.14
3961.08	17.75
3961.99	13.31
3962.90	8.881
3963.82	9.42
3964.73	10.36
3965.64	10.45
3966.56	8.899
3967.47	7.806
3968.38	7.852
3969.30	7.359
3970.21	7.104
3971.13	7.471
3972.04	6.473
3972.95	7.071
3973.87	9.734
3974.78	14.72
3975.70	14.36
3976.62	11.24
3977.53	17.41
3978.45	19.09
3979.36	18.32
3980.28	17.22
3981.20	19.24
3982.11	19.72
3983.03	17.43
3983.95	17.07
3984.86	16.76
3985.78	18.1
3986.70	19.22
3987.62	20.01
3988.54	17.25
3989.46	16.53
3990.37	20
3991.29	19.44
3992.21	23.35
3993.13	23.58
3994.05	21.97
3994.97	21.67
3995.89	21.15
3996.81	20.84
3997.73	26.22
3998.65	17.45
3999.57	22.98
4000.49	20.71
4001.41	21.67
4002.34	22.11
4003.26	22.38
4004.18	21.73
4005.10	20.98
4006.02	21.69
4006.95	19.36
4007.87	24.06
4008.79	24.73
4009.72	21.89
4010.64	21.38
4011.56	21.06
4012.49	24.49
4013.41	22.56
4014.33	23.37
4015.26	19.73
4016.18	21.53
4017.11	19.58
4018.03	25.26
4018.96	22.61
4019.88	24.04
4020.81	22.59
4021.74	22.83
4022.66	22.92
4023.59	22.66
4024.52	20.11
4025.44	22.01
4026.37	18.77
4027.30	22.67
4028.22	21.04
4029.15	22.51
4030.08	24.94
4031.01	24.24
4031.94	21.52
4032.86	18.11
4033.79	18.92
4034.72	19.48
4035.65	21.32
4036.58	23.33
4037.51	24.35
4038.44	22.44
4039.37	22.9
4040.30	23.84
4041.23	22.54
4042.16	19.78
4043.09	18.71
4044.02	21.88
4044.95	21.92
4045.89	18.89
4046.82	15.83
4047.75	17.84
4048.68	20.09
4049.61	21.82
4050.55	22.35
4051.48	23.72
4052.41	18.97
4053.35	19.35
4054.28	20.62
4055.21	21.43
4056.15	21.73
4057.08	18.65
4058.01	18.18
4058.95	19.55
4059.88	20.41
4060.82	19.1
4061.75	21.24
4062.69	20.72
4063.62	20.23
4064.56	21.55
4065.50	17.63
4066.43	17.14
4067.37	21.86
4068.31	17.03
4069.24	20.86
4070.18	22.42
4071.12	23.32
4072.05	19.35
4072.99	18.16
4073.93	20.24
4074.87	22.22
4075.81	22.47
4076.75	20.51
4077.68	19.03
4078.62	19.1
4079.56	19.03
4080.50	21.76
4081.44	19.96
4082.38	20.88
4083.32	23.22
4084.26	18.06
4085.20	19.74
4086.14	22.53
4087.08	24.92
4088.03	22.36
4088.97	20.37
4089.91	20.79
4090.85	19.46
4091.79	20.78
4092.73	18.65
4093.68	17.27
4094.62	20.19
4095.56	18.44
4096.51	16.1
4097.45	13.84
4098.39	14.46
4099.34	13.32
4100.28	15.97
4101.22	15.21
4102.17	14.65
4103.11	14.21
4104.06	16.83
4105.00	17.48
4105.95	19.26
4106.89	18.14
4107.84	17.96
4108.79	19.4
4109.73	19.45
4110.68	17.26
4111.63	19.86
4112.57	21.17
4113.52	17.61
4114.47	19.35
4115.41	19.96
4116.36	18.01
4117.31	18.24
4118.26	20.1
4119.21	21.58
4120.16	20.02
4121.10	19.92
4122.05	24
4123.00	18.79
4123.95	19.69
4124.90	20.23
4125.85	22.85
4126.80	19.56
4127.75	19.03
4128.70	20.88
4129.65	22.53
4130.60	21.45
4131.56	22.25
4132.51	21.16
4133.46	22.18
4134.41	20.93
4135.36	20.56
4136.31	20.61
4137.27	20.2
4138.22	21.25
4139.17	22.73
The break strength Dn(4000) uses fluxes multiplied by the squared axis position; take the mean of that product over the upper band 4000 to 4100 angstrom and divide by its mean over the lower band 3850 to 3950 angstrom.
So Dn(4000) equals 1.5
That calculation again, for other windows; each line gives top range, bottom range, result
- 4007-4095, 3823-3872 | 1.70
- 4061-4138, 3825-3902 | 1.57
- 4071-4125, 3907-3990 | 1.39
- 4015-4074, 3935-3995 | 1.46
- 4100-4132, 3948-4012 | 1.21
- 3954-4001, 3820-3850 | 1.41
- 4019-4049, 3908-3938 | 1.48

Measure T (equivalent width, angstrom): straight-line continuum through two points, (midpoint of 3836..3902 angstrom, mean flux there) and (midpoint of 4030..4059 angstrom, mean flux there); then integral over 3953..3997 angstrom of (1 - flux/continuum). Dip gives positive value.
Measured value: 7.7 angstrom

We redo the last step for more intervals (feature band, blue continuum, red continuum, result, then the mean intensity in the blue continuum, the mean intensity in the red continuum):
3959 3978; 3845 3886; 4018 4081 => 8.1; 16.1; 20.9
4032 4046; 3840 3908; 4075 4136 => -2.3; 15.2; 19.5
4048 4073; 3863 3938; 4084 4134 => -2.7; 15.3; 19.2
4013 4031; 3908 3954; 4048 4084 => -3.3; 15.5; 20.4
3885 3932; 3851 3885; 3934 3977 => -2.2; 16.2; 13.1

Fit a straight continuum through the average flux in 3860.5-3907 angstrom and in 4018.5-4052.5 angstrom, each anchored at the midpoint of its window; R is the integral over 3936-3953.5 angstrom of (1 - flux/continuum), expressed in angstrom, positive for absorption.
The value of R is 2.5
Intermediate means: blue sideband 15.2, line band 15.2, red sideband 21.5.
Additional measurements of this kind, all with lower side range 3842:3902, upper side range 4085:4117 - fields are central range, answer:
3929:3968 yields 7.2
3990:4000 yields -2.8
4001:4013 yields -3.5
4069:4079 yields -1.5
